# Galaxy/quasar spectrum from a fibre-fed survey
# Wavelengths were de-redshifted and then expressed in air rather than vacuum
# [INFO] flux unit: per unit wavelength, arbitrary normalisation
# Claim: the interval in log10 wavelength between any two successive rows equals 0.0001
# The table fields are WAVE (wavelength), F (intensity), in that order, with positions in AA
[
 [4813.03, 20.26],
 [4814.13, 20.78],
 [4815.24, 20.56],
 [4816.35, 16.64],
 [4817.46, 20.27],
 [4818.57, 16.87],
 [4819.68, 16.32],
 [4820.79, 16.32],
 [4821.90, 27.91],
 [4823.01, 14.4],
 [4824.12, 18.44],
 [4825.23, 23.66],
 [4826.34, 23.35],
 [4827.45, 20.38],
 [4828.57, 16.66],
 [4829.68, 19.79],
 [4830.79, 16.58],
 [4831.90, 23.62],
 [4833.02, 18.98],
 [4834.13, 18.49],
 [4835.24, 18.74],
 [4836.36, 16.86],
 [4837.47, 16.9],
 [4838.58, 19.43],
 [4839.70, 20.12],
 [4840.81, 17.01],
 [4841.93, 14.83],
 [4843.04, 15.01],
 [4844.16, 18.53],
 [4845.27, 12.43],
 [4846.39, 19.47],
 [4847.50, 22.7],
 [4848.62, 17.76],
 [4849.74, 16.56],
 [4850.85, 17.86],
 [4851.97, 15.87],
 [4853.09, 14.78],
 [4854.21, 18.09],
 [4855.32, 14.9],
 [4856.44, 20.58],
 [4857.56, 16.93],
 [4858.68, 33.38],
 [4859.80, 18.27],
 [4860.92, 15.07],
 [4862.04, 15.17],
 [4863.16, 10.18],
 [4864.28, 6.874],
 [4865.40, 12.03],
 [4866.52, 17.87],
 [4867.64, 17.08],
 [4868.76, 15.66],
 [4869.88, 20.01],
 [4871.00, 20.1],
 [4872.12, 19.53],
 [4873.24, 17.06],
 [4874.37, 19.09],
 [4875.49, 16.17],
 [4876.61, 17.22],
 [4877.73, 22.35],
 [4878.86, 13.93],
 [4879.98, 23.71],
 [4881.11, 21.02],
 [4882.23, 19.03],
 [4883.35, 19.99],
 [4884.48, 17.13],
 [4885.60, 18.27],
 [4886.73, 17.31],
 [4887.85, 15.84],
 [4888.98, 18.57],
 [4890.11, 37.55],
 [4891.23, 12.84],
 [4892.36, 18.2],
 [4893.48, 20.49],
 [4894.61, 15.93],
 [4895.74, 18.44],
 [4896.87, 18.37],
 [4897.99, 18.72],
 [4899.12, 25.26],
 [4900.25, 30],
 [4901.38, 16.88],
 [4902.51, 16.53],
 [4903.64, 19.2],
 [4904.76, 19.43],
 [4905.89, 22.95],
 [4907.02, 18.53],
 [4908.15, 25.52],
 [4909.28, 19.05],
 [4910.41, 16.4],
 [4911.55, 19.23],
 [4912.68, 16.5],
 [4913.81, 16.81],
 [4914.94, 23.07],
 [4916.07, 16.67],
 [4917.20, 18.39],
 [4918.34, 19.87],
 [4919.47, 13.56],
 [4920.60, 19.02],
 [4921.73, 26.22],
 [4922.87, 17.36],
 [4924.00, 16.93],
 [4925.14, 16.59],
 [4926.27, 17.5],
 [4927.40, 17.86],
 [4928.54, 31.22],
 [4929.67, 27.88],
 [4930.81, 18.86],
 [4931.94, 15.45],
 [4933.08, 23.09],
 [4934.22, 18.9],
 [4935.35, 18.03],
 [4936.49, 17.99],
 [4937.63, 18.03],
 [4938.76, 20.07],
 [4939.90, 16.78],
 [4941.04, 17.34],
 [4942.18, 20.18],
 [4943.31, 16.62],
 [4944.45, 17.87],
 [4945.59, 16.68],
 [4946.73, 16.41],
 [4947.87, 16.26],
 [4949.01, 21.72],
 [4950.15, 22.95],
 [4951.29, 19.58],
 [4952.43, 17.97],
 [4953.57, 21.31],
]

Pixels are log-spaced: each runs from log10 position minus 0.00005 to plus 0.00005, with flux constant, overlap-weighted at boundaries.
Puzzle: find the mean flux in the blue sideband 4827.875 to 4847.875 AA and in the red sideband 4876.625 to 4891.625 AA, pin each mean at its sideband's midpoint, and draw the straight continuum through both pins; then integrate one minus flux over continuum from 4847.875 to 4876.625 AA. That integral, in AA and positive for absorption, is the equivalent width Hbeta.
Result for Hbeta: 2.8 AA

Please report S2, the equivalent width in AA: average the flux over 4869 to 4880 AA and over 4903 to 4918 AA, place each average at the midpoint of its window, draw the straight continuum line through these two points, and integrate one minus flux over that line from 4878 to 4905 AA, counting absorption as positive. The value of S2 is -1.1 AA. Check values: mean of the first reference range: 18.6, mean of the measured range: 19.7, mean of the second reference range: 19.4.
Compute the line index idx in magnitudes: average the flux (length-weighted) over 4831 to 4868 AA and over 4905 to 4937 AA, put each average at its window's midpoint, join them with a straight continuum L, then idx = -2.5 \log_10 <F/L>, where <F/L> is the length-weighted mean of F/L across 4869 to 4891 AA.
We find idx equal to -0.07 mag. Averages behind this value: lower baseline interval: 17.3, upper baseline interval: 19.6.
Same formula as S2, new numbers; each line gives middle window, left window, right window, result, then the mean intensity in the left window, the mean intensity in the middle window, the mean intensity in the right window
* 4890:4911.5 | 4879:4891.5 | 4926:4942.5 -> -0.1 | 20.1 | 20.2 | 20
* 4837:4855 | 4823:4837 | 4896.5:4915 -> 2.1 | 19.4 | 17.3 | 20.1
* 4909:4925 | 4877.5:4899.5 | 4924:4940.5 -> 1.0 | 19.6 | 18.4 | 19.8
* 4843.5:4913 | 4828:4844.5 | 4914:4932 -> 1.4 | 18.1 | 18.6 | 19.8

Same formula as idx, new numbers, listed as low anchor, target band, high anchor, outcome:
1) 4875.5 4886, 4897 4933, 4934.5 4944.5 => -0.080 mag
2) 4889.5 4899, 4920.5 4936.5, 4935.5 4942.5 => -0.085 mag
